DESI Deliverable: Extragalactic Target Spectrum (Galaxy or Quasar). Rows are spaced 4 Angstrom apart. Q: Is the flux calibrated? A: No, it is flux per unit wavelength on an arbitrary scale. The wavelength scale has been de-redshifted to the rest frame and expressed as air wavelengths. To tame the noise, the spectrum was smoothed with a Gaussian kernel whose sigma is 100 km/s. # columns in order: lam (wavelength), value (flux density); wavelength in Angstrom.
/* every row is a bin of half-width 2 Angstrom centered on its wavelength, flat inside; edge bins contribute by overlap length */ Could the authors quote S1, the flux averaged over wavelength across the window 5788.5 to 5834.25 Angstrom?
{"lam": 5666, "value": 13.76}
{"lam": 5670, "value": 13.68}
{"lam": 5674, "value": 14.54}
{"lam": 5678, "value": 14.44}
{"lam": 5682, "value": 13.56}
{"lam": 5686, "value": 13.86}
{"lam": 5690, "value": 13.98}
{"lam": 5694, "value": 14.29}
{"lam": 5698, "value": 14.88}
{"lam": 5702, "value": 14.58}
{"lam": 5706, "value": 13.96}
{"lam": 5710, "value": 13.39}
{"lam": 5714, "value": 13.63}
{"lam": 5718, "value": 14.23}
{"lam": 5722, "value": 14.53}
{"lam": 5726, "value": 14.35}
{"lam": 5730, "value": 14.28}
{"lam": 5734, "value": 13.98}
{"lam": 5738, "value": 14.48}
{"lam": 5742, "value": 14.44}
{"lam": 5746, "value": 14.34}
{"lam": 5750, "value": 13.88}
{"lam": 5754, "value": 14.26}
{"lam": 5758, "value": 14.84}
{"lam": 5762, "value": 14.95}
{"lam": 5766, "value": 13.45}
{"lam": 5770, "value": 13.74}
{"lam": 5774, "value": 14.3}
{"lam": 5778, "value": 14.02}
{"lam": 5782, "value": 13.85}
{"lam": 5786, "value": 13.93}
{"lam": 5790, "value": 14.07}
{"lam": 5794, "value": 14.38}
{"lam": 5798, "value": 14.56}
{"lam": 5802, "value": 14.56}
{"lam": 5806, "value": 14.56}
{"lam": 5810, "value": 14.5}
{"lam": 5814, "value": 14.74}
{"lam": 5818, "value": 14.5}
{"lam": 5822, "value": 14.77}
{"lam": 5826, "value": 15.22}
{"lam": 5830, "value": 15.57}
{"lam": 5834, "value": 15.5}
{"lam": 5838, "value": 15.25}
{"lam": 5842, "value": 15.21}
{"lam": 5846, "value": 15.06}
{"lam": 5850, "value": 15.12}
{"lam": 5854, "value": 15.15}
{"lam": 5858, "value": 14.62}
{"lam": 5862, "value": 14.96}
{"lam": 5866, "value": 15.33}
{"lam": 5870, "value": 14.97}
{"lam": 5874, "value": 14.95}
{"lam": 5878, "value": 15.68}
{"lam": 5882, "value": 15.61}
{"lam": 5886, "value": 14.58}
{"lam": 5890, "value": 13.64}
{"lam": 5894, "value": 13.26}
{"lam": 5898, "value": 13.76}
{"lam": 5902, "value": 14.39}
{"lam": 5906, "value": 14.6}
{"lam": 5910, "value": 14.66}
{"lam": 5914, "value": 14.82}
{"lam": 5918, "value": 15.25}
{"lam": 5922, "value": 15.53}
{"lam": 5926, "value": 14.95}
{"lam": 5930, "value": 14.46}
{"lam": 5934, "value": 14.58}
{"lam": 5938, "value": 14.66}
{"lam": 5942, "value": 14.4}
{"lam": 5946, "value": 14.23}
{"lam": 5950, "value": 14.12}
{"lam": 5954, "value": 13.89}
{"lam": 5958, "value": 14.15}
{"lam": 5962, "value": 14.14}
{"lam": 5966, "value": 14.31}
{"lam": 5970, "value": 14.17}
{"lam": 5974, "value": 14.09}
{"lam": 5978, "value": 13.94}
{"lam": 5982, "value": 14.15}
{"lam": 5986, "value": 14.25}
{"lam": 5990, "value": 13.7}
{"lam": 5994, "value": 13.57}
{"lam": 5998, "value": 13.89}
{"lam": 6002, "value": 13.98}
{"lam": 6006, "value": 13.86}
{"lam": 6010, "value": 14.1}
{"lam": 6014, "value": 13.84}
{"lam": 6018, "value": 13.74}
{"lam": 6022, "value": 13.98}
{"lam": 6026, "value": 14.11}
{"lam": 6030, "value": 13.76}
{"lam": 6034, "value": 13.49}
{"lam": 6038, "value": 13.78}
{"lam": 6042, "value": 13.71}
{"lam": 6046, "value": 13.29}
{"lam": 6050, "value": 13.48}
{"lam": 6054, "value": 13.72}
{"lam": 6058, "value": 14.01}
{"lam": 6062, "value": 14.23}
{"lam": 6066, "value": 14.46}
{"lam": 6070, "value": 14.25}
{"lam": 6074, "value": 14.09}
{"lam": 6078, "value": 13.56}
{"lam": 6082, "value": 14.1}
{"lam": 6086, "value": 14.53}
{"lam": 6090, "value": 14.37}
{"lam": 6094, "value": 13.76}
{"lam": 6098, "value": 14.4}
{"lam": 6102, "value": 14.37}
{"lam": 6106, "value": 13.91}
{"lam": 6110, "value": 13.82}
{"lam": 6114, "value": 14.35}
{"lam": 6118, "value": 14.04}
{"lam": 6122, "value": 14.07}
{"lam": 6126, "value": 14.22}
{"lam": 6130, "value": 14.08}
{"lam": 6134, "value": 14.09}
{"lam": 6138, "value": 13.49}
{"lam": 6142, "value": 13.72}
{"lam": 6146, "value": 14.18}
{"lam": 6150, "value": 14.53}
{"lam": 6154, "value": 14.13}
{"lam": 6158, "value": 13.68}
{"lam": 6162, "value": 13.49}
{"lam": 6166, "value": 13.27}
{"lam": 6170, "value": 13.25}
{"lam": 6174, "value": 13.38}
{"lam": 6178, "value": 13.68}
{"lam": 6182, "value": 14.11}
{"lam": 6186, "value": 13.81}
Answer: 14.7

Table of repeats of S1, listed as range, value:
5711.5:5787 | 14.2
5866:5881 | 15.2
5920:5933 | 14.9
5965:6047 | 13.9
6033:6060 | 13.6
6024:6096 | 13.9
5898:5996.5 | 14.4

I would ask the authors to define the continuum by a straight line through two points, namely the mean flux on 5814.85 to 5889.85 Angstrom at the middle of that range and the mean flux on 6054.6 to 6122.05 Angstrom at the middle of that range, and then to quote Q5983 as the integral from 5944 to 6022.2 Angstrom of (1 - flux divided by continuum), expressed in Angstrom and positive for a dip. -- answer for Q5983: 2.9 Angstrom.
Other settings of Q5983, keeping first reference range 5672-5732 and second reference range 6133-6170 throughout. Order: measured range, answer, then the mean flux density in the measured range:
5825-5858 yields -2.74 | 15.2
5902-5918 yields -0.83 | 14.7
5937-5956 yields -0.37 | 14.2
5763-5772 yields 0.23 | 13.7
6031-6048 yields 0.39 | 13.6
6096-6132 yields -0.80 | 14.1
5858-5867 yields -0.62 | 15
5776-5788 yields 0.14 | 13.9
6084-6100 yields -0.48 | 14.3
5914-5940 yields -1.70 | 14.9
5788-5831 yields -1.76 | 14.7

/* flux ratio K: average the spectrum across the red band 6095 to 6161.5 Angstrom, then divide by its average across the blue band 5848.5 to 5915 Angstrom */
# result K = 1.0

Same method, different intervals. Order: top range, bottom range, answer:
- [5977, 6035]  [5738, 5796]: 0.98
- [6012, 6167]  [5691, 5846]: 0.97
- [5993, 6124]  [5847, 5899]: 0.95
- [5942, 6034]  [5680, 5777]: 0.99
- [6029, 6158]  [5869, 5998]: 0.97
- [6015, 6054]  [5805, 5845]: 0.91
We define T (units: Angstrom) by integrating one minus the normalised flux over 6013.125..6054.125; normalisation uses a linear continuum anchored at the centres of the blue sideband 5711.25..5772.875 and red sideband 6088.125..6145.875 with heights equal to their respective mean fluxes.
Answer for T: 1.1 Angstrom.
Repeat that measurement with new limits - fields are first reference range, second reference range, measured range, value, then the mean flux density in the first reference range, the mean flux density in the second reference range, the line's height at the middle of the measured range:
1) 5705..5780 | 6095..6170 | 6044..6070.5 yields 0.2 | 14.2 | 14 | 14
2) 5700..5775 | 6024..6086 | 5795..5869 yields -4.4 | 14.2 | 13.9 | 14.1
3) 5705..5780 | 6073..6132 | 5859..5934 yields -3.2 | 14.2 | 14.1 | 14.1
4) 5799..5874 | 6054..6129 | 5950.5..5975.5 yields 0.7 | 15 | 14.1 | 14.6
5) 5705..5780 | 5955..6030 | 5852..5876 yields -1.6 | 14.2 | 14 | 14.1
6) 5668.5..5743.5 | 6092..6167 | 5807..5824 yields -0.6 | 14.2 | 14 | 14.1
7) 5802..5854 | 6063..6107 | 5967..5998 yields 1.1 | 15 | 14.2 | 14.5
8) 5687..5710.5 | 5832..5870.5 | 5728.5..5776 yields 0.9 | 14.2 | 15.1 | 14.5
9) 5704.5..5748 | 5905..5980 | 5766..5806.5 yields 0.3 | 14.1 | 14.5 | 14.2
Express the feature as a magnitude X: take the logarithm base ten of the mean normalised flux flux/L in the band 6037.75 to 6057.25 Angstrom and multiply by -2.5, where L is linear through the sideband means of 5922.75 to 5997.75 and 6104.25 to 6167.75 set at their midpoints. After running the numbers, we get 0.04 mag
